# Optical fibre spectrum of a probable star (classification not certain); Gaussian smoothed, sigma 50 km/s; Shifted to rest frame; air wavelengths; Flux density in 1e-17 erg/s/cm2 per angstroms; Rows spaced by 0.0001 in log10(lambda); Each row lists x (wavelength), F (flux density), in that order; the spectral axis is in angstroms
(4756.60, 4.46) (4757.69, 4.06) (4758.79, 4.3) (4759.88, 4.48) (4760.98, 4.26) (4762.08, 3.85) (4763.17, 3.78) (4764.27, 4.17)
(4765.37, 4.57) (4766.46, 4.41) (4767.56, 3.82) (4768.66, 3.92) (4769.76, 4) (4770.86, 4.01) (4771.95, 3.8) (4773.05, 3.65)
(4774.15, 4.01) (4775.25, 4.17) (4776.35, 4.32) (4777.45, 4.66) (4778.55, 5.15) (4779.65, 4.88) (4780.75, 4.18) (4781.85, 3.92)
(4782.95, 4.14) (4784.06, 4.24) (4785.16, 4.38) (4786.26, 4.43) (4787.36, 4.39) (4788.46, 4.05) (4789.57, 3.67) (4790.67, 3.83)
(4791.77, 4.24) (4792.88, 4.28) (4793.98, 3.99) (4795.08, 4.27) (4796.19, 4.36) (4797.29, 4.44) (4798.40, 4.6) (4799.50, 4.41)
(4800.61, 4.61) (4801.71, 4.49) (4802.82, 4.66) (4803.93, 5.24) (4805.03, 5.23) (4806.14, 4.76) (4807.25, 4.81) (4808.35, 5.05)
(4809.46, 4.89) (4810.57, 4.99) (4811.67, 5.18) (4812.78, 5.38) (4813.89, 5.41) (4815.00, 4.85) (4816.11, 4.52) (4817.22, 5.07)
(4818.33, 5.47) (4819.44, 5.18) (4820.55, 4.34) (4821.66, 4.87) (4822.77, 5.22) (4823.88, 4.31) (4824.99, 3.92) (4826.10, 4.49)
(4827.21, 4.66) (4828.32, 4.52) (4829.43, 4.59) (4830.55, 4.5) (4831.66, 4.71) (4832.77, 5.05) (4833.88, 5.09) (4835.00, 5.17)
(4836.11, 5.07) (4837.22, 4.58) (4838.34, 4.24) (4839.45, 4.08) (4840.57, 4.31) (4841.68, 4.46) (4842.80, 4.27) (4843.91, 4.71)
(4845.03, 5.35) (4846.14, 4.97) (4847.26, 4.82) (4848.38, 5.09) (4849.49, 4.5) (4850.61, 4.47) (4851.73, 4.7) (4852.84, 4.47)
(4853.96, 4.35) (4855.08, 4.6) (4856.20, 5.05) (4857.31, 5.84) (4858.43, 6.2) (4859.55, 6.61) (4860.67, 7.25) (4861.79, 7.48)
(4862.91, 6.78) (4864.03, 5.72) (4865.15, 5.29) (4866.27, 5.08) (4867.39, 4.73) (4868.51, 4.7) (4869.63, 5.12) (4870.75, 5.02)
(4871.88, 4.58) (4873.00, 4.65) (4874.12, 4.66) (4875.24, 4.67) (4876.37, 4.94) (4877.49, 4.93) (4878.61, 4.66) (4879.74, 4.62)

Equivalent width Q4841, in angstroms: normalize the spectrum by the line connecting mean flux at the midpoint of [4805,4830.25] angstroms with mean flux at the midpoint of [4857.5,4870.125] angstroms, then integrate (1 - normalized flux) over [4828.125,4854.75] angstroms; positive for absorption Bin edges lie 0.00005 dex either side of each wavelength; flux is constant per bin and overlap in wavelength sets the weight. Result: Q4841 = 3.5 angstroms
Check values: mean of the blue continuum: 4.84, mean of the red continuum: 5.91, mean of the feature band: 4.67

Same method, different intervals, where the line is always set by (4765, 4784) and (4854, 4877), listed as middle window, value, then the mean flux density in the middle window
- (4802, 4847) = 0.6 angstroms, 4.8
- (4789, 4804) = 0.6 angstroms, 4.33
